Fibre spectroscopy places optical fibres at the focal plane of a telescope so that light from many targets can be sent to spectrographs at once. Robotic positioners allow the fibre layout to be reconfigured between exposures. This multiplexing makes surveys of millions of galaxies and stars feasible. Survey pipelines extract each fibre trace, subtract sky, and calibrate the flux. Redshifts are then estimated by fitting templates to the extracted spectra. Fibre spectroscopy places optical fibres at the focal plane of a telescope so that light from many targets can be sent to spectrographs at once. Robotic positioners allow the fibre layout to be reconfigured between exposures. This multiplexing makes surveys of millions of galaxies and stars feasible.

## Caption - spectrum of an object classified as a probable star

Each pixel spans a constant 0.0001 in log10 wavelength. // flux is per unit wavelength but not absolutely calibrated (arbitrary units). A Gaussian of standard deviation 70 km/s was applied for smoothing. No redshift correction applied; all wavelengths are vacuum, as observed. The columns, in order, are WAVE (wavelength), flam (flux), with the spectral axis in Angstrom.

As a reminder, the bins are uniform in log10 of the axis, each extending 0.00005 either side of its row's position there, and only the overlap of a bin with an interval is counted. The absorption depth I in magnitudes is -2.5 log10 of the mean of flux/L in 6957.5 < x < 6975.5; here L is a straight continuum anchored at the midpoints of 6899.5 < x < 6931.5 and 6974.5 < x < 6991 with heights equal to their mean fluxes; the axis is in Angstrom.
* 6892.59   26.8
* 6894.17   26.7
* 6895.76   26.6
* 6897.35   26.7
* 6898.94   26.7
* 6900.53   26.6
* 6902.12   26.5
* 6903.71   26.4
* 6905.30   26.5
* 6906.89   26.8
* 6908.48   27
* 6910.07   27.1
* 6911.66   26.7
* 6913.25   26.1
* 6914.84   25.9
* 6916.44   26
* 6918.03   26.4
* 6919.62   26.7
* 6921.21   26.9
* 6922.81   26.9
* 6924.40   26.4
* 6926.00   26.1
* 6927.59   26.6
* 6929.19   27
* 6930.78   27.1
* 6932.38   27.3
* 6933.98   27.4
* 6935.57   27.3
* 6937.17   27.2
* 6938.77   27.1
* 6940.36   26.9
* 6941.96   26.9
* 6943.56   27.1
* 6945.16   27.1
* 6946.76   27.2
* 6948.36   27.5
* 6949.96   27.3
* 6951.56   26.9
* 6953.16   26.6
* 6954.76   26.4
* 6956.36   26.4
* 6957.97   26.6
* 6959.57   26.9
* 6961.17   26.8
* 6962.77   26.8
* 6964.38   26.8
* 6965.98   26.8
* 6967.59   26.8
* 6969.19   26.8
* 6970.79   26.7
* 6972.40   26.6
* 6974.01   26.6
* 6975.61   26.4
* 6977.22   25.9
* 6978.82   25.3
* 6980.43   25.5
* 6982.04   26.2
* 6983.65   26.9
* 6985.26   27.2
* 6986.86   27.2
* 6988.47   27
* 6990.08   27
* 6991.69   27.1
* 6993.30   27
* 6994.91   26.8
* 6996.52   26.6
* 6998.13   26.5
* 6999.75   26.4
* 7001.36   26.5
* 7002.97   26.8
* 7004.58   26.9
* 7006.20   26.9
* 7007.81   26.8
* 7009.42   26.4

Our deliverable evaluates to -0.01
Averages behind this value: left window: 26.6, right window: 26.5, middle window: 26.7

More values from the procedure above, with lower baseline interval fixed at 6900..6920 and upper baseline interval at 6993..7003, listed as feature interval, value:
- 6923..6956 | -0.02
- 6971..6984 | 0.02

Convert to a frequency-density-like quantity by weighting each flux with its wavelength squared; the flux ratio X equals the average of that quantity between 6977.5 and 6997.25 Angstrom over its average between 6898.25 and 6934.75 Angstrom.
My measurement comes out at 1.02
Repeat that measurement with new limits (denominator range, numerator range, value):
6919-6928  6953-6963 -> 1.01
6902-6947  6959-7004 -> 1.01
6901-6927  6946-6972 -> 1.02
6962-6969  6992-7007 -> 1.01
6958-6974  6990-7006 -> 1.01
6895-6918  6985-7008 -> 1.04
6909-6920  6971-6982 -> 1.00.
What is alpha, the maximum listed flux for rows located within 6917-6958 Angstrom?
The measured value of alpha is 27.5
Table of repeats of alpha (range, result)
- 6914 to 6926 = 26.9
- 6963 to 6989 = 27.2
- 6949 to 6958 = 27.3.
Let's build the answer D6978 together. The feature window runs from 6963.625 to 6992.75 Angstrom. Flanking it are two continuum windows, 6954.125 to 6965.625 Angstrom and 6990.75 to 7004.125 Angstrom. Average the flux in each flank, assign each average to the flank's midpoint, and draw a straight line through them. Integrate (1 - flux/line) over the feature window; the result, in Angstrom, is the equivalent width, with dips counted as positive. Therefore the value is 0.1 Angstrom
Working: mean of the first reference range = 26.7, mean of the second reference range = 26.7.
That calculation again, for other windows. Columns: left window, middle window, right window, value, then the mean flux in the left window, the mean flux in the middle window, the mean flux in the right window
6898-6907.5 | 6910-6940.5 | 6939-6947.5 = 0.1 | 26.6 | 26.8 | 27.1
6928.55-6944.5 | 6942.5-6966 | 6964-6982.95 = -0.1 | 27.1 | 26.9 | 26.4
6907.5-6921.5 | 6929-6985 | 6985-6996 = 0.1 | 26.5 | 26.8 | 27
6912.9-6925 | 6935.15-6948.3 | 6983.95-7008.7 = -0.3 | 26.4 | 27.1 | 26.9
